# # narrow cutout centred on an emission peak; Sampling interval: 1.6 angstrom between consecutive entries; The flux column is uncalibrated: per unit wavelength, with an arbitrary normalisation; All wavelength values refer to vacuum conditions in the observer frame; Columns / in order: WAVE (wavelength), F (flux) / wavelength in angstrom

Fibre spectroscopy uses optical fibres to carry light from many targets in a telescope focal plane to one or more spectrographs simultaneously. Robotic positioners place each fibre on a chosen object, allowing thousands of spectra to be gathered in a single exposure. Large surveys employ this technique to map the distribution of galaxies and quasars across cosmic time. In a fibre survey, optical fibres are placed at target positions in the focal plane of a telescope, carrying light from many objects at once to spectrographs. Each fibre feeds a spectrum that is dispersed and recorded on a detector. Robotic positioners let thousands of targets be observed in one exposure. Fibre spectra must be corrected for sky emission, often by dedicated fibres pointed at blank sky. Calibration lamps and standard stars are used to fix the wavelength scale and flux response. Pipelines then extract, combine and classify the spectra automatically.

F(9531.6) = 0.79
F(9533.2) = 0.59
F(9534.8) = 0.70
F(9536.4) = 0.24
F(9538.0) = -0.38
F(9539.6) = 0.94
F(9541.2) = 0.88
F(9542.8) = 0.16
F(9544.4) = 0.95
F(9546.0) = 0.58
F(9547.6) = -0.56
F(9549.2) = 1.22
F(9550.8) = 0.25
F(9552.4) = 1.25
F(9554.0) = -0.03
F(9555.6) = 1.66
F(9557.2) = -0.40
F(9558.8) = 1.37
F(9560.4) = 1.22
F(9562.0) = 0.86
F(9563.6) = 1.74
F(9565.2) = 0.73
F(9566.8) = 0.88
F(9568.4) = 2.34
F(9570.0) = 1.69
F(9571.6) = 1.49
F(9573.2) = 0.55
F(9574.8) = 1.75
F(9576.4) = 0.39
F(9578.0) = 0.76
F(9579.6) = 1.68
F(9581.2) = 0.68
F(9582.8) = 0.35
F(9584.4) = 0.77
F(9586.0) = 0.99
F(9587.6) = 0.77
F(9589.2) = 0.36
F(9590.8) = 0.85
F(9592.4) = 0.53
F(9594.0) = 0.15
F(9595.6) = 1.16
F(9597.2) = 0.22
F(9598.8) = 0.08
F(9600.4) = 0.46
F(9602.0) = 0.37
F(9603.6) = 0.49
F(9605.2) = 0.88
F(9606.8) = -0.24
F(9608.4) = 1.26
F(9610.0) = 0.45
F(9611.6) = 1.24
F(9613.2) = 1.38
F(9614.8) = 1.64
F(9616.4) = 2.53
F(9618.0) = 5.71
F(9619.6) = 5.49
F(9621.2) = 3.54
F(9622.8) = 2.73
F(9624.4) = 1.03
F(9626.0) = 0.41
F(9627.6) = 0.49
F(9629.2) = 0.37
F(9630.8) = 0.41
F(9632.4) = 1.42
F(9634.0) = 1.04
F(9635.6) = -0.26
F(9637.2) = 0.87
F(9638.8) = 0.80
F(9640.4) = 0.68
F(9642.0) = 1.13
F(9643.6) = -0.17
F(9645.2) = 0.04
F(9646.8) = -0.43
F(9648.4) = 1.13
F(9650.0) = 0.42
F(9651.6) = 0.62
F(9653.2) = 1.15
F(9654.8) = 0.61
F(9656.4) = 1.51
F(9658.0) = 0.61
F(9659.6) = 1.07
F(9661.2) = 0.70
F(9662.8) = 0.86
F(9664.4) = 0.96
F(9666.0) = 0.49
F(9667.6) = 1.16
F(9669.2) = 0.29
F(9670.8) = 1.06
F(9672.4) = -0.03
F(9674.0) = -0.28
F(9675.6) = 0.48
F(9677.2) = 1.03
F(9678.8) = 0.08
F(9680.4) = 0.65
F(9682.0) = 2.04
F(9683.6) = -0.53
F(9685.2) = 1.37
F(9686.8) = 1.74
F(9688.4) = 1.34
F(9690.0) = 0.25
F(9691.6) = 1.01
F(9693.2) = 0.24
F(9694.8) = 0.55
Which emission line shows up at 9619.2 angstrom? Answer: Hgamma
